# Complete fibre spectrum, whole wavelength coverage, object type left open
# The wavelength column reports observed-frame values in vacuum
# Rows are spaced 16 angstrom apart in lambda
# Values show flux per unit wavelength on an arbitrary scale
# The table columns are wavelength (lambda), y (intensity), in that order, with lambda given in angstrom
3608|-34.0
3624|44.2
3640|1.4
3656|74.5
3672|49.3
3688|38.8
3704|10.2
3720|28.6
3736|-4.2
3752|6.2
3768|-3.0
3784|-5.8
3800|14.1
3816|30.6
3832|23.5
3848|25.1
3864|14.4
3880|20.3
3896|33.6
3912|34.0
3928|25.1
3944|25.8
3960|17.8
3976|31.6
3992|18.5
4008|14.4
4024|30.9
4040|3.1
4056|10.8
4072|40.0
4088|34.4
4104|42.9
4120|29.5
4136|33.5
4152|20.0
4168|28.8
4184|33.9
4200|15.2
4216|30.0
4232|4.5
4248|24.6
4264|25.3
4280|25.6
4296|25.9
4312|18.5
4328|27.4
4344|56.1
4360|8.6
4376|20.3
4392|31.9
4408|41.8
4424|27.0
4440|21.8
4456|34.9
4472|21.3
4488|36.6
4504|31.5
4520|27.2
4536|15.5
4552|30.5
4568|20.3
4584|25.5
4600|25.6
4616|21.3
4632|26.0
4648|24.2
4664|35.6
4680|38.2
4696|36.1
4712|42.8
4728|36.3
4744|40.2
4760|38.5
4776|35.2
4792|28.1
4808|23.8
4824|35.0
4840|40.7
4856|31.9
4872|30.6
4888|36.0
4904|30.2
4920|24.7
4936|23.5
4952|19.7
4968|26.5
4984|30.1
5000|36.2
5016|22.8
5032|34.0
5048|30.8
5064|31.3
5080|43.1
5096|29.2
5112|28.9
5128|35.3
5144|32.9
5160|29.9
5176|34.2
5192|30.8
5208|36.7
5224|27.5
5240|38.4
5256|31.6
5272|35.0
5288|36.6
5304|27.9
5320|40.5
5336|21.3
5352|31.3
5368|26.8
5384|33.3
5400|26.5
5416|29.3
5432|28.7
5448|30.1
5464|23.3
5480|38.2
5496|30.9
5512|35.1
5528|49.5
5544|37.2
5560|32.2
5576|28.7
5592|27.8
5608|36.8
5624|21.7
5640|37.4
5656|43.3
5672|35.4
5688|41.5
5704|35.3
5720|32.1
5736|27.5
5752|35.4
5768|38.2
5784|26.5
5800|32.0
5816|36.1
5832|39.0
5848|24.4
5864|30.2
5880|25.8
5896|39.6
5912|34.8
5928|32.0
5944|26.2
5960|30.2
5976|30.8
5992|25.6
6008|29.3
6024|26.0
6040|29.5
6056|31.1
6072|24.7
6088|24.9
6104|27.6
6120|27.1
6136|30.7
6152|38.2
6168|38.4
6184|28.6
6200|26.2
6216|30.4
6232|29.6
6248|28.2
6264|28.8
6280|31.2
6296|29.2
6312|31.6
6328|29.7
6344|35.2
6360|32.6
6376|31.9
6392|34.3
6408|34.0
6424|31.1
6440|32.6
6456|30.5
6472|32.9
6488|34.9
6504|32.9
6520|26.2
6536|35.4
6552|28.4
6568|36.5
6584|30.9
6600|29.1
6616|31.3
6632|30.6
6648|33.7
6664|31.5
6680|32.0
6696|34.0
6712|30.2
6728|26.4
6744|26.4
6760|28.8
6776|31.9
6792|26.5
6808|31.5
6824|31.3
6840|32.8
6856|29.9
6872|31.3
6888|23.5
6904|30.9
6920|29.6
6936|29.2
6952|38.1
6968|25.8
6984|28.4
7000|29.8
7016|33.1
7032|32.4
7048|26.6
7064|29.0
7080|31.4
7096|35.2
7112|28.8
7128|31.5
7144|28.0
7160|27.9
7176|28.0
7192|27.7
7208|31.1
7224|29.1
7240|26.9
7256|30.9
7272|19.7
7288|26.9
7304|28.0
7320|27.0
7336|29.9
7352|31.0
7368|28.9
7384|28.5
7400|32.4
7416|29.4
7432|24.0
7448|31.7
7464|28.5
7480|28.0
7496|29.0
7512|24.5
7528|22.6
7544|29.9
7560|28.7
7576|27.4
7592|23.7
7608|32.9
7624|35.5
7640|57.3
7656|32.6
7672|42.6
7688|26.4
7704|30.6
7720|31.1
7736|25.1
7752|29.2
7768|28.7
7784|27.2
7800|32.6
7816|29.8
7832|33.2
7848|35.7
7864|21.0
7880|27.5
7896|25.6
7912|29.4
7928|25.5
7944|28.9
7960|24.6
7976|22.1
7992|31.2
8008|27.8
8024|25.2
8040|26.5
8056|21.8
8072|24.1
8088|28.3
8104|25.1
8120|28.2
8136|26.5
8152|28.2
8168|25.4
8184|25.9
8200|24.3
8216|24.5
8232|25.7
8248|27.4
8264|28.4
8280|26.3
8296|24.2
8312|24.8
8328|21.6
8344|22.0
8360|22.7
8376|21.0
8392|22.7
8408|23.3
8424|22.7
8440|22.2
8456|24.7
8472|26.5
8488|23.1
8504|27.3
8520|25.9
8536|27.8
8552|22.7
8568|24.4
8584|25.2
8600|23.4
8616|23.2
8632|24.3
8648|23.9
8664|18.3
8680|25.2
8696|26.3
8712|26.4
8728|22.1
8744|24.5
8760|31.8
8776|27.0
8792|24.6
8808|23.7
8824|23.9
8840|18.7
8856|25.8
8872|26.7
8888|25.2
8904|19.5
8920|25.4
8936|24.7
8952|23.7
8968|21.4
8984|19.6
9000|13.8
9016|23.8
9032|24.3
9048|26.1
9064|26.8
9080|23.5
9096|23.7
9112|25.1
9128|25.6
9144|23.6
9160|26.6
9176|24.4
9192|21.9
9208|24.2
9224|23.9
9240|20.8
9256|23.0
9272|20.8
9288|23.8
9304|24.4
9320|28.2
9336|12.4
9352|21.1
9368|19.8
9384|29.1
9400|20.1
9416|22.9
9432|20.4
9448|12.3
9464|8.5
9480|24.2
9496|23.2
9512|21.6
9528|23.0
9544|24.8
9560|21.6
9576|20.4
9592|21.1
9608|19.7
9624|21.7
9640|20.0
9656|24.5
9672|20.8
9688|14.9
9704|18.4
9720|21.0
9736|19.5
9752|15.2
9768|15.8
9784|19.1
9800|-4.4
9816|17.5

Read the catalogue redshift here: 0.165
